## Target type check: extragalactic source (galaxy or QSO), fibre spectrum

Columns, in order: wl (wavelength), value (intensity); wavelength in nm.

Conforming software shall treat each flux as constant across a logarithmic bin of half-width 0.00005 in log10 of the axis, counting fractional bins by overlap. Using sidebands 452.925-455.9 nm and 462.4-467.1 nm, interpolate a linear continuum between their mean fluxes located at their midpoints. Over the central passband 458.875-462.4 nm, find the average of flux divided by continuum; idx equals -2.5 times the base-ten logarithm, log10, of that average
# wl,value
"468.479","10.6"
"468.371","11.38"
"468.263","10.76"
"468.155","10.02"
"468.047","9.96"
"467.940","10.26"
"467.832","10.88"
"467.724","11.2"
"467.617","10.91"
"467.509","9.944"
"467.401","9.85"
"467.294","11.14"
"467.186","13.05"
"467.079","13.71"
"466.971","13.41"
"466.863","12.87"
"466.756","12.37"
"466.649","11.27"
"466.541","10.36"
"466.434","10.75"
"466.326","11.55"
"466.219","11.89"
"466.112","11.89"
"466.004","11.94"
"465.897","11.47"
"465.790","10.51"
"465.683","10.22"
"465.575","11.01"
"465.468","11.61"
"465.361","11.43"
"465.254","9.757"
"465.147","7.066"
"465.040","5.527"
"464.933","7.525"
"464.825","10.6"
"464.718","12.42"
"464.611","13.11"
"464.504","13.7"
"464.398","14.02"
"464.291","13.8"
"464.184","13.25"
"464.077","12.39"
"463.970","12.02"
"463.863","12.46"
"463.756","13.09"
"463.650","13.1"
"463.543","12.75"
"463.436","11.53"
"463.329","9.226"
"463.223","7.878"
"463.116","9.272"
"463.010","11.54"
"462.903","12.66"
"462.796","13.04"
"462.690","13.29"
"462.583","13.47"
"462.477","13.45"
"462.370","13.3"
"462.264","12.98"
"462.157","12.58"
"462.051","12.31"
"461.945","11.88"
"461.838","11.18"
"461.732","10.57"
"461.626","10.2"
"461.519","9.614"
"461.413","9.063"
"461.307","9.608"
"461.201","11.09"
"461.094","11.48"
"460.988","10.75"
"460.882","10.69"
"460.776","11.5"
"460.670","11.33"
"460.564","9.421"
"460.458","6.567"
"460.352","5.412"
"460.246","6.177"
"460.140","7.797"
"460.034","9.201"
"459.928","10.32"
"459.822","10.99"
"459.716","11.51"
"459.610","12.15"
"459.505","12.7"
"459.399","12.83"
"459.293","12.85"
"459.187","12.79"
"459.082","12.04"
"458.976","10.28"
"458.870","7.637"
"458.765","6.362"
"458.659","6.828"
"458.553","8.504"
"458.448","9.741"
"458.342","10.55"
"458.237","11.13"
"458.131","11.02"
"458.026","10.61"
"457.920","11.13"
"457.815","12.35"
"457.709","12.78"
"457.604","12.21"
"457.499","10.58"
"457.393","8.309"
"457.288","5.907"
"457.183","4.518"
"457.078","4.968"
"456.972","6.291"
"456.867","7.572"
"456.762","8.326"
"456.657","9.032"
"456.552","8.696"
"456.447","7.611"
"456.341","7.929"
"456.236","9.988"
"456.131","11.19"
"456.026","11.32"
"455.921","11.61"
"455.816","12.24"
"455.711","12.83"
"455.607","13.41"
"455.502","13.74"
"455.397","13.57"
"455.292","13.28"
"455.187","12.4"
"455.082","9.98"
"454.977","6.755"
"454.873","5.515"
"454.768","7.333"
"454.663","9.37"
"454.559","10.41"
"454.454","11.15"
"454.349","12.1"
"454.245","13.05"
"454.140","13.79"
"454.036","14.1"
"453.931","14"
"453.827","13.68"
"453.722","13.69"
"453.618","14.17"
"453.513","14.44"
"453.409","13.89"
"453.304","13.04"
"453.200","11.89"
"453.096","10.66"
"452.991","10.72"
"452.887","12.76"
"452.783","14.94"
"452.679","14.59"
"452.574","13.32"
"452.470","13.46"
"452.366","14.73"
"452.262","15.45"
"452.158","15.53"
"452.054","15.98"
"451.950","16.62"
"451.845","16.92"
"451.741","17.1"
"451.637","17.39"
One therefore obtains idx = 0.11 mag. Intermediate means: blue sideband 12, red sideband 11.6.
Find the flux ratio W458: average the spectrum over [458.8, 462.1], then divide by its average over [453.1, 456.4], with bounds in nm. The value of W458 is 0.88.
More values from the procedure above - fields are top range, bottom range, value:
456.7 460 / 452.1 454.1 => 0.72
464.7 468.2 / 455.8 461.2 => 1.12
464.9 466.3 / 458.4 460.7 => 1.05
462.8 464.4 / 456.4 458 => 1.36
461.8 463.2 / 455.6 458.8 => 1.29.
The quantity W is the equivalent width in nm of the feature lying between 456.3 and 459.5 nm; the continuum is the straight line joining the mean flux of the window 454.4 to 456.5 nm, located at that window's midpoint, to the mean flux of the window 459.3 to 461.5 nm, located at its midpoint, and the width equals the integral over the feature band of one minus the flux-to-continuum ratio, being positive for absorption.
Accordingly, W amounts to 0.274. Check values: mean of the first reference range 10.6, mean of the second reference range 10.1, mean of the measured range 9.43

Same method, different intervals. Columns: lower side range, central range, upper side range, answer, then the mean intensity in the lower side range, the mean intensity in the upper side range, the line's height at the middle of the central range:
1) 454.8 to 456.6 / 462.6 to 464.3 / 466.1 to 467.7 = -0.09 nm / 10.7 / 11.7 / 11.4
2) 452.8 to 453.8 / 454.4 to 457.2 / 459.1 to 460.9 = 0.52 nm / 12.9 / 10.3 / 11.9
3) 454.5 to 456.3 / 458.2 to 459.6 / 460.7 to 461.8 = 0.03 nm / 10.9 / 10.5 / 10.6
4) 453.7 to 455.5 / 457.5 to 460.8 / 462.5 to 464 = 0.41 nm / 11.4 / 11.8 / 11.7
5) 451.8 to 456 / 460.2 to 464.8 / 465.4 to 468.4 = 0.15 nm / 12.8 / 11.3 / 11.8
